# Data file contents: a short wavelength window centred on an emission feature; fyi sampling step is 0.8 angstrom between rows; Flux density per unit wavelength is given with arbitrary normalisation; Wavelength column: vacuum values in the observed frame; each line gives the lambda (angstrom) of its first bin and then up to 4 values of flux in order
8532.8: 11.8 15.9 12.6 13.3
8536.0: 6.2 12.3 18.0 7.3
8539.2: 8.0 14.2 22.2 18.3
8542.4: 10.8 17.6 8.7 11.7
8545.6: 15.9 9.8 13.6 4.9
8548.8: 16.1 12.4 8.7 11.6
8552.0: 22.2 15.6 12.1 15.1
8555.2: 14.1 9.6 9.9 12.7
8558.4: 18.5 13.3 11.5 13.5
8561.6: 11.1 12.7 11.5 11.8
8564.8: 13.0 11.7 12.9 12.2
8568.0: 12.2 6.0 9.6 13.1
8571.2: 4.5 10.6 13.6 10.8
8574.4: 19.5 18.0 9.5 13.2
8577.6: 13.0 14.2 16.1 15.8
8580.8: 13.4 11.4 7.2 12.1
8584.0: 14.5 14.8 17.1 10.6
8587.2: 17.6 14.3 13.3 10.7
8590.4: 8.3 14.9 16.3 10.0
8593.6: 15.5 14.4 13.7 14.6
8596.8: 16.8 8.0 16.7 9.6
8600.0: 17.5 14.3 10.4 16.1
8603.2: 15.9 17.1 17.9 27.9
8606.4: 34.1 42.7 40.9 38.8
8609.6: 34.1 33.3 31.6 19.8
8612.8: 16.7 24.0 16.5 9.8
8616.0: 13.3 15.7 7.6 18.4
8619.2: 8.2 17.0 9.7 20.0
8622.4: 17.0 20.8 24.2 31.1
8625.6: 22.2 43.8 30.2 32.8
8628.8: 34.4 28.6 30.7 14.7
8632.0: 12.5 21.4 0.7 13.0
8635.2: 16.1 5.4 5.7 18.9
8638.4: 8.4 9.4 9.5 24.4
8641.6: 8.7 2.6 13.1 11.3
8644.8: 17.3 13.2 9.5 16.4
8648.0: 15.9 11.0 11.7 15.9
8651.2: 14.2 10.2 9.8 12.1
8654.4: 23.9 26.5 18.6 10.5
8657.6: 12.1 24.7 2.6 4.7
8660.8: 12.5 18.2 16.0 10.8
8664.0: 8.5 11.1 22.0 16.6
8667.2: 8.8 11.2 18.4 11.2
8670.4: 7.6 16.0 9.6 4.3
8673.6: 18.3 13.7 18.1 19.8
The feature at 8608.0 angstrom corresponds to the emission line [S II]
